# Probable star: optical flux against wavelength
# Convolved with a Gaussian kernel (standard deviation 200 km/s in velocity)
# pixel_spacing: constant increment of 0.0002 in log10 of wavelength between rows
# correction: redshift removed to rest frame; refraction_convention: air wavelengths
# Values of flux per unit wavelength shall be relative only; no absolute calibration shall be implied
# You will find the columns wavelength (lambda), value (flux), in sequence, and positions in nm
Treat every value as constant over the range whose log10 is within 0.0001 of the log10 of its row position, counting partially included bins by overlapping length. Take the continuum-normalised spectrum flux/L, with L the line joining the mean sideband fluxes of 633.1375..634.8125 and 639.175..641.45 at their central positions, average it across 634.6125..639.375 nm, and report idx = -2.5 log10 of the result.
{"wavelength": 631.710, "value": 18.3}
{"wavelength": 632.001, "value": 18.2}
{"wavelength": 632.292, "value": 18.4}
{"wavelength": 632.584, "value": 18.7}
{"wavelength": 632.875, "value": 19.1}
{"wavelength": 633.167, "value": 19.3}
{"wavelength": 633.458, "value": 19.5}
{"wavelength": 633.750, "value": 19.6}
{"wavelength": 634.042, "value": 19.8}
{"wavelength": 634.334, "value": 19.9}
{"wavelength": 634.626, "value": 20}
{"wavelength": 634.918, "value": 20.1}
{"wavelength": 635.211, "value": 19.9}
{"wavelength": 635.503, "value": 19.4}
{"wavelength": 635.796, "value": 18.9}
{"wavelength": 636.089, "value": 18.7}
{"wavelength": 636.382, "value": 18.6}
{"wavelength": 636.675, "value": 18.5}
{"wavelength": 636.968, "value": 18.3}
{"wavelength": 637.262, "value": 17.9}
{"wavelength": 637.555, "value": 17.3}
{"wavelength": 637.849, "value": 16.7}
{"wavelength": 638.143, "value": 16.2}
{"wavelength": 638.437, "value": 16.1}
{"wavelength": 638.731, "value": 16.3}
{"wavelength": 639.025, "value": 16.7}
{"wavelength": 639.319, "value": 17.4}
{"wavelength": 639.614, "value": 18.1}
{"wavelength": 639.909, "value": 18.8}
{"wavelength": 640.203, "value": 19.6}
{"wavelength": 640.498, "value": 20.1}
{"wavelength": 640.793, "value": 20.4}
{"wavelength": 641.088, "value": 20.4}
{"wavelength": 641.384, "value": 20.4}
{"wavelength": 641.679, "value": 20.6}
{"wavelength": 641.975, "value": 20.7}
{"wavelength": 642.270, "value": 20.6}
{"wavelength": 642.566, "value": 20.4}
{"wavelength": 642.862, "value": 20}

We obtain 0.09 mag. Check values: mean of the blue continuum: 19.7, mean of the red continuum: 19.4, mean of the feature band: 18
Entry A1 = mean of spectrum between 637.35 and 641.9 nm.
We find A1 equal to 18.4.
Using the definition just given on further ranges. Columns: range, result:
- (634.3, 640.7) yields 18.3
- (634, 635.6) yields 19.9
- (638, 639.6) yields 16.7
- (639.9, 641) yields 19.9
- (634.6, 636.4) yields 19.4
